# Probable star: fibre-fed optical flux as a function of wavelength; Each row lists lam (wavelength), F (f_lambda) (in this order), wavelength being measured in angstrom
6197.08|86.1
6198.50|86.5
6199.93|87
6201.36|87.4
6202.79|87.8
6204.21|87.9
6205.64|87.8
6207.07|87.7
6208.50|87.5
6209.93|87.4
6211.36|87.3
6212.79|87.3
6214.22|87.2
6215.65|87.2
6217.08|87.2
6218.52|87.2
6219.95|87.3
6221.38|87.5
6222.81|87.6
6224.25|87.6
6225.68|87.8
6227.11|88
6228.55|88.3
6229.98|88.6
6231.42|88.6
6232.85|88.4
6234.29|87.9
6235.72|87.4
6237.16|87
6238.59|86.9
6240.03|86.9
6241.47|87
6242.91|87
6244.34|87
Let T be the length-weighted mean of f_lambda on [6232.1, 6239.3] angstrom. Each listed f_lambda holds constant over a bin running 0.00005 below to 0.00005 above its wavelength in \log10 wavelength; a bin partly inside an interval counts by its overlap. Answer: 87.6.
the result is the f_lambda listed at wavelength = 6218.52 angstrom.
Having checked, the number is 87.2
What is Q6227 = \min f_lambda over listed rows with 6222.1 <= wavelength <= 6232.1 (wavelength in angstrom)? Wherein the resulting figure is 87.6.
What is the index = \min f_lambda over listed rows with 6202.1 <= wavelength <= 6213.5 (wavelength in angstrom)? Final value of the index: 87.3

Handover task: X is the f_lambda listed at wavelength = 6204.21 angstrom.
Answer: 87.9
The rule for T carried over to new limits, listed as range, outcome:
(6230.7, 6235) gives 88.3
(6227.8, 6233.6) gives 88.4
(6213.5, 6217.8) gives 87.2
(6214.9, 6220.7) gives 87.2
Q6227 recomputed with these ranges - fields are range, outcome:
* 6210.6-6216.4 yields 87.2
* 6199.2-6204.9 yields 87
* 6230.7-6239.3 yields 86.9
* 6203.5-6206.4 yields 87.8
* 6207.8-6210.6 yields 87.4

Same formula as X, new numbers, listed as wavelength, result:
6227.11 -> 88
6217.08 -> 87.2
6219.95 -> 87.3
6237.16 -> 87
